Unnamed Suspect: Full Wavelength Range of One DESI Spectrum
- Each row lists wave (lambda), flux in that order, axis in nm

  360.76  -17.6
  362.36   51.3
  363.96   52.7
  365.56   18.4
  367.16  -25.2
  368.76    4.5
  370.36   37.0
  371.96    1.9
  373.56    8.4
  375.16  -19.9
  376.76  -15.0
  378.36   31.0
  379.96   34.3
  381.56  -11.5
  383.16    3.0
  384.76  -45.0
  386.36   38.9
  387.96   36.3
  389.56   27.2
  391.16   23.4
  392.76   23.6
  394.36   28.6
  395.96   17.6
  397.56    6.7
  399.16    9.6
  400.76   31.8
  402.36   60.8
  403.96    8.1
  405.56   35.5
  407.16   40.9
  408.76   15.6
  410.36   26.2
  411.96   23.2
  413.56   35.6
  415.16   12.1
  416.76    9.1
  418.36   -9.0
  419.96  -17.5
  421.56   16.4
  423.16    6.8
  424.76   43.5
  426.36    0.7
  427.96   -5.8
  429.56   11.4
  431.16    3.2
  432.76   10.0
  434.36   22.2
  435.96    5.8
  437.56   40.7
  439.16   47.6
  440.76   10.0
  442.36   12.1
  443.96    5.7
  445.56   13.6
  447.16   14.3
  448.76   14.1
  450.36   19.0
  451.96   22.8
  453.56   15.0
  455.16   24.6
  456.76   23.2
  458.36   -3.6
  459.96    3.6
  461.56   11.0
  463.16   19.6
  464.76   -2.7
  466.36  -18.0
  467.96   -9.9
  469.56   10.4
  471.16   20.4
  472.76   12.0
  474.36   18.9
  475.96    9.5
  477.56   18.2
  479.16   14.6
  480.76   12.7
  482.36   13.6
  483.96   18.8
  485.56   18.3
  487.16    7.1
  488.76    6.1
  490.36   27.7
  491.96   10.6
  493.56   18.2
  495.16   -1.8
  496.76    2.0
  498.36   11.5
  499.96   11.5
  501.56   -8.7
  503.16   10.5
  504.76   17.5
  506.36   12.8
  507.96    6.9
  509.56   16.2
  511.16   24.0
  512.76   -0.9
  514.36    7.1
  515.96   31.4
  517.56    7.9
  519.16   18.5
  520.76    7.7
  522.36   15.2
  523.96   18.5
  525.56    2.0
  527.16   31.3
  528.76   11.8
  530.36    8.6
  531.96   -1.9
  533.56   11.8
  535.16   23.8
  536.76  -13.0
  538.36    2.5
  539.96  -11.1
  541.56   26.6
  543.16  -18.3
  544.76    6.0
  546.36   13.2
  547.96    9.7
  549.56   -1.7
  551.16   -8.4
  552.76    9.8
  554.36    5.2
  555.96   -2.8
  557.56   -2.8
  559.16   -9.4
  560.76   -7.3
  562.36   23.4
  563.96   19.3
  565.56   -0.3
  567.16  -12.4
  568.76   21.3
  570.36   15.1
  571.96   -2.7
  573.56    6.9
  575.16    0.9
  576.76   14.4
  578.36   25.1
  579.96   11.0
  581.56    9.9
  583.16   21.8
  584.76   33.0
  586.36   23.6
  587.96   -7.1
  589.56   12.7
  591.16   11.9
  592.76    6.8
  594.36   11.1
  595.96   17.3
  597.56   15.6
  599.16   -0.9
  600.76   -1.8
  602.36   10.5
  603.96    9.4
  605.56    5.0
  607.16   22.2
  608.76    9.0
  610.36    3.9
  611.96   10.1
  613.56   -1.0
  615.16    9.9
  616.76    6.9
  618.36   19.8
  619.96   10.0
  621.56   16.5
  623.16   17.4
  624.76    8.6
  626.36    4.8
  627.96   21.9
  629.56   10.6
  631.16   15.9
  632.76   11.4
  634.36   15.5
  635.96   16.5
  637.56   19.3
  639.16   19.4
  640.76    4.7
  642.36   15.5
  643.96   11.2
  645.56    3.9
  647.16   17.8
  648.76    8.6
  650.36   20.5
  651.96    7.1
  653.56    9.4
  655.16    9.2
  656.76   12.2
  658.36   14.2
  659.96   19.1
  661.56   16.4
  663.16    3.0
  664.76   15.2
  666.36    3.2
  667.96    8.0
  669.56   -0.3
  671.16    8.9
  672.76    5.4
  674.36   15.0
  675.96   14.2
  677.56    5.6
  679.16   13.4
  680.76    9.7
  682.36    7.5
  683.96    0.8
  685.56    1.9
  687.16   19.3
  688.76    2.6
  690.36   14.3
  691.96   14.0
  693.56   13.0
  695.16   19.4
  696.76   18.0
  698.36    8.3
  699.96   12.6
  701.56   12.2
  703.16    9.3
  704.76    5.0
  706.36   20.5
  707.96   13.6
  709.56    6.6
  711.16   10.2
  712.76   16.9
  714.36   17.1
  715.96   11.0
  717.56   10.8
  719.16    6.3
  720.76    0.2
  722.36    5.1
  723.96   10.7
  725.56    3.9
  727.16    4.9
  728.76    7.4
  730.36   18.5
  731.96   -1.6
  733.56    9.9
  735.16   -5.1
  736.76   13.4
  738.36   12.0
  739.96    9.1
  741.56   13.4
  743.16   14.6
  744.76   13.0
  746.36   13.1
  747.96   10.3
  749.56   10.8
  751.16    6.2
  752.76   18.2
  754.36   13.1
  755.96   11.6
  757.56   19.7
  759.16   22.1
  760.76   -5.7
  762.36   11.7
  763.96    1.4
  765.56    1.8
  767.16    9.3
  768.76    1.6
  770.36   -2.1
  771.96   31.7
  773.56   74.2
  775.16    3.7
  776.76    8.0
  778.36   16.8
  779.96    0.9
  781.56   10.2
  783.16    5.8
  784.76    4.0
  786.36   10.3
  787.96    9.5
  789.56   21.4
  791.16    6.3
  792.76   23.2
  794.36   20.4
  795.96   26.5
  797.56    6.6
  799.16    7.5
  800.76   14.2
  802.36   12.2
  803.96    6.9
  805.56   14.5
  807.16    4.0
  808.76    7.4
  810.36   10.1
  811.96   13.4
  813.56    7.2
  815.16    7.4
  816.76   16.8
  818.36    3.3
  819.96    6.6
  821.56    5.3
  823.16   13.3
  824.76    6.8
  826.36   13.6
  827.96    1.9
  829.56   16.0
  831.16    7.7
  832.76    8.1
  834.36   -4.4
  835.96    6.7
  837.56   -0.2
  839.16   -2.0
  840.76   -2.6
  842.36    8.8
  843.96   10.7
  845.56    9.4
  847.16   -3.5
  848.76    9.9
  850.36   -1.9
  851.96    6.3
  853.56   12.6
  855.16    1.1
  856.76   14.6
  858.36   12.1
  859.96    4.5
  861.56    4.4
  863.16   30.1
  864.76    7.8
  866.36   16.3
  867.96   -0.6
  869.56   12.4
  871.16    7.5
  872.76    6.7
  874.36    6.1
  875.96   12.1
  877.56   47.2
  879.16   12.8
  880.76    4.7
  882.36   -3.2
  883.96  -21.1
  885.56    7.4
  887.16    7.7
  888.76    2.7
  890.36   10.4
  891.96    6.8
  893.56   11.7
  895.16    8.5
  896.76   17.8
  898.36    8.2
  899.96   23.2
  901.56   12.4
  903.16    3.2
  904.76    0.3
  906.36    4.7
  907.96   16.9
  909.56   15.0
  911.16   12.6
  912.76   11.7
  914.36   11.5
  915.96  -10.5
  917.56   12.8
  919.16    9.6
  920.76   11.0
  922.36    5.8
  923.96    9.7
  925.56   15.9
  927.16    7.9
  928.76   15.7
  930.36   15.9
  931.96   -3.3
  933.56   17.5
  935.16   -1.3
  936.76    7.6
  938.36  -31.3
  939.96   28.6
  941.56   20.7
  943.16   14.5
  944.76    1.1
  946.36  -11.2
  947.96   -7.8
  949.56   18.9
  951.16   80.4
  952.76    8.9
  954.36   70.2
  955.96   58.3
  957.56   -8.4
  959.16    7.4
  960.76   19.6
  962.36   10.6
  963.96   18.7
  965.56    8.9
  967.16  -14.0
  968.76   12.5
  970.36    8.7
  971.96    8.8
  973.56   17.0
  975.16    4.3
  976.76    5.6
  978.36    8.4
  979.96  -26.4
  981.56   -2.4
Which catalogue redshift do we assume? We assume 1.562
